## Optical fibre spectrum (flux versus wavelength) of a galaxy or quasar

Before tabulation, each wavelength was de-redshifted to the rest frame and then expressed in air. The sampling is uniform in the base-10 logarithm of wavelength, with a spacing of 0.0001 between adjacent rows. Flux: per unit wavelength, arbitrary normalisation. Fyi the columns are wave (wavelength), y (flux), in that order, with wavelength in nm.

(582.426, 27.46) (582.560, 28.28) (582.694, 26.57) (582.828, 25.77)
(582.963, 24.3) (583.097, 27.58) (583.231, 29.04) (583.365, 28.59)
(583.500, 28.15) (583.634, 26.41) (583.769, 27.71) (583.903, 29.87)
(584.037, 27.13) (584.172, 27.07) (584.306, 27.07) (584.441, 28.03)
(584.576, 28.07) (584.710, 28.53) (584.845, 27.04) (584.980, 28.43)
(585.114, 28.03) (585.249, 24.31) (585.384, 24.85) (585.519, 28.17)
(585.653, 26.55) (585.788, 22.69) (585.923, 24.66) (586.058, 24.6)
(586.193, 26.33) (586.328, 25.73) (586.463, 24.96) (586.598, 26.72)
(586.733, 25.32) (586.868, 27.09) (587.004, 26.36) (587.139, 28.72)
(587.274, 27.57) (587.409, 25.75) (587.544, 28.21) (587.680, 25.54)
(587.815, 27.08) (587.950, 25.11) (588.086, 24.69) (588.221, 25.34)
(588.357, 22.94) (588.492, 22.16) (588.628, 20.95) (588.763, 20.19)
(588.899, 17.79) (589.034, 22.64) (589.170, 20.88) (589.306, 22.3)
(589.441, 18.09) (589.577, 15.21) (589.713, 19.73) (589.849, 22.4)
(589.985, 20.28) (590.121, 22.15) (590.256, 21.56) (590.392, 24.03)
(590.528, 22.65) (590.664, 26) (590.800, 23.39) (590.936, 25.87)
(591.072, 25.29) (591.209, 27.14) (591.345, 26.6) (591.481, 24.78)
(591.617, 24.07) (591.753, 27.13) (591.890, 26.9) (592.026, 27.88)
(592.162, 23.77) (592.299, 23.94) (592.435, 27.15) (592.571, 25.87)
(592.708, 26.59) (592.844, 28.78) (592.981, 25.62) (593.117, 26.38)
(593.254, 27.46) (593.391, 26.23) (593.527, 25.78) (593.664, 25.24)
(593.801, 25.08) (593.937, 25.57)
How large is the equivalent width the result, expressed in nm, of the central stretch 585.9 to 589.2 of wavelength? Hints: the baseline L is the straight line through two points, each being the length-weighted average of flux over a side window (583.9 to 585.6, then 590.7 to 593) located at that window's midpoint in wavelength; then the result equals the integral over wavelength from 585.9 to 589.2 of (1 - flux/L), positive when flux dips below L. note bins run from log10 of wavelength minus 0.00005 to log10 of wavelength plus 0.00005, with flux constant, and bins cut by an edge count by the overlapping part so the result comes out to 0.25 nm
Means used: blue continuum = 27.3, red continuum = 25.9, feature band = 24.7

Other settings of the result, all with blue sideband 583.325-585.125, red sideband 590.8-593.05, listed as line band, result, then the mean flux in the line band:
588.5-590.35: 0.43 nm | 20.4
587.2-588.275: 0.03 nm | 26.2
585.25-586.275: 0.08 nm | 25.3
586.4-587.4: 0.02 nm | 26.6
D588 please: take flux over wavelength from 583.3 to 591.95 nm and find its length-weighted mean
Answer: 25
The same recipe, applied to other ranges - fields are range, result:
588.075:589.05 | 21.9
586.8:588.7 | 25.5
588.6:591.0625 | 21.6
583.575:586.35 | 26.7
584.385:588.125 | 26.4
